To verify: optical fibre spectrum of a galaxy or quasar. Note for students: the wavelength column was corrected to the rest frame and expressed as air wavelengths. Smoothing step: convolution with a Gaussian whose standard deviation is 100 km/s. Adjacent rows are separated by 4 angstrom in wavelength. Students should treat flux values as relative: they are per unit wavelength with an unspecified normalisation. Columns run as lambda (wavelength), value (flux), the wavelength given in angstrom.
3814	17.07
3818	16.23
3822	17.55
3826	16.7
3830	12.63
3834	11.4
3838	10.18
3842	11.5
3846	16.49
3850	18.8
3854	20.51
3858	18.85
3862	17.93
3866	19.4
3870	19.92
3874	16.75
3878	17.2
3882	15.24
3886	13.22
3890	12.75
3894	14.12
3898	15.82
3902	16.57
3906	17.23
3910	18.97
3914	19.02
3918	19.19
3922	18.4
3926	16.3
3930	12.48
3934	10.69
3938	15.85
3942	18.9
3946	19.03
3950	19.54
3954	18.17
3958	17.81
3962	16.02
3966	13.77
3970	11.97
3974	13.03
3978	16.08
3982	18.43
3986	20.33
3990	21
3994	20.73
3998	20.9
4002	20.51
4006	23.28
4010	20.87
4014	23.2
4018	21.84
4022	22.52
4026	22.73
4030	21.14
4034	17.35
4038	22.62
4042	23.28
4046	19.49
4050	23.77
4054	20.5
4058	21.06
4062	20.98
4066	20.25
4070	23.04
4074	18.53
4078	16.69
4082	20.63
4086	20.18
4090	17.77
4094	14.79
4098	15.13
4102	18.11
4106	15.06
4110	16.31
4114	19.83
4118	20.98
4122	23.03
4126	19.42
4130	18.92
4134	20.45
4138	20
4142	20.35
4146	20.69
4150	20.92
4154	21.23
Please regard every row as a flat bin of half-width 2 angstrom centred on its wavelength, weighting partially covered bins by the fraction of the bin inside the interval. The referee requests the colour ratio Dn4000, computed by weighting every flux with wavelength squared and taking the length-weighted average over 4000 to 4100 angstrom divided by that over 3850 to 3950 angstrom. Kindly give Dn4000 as 1.30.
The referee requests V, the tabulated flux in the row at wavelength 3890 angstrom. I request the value 12.75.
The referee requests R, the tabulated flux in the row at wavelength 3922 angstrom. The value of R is 18.4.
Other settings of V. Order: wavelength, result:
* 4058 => 21.06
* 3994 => 20.73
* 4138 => 20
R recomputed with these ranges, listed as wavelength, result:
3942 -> 18.9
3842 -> 11.5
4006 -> 23.28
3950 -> 19.54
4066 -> 20.25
